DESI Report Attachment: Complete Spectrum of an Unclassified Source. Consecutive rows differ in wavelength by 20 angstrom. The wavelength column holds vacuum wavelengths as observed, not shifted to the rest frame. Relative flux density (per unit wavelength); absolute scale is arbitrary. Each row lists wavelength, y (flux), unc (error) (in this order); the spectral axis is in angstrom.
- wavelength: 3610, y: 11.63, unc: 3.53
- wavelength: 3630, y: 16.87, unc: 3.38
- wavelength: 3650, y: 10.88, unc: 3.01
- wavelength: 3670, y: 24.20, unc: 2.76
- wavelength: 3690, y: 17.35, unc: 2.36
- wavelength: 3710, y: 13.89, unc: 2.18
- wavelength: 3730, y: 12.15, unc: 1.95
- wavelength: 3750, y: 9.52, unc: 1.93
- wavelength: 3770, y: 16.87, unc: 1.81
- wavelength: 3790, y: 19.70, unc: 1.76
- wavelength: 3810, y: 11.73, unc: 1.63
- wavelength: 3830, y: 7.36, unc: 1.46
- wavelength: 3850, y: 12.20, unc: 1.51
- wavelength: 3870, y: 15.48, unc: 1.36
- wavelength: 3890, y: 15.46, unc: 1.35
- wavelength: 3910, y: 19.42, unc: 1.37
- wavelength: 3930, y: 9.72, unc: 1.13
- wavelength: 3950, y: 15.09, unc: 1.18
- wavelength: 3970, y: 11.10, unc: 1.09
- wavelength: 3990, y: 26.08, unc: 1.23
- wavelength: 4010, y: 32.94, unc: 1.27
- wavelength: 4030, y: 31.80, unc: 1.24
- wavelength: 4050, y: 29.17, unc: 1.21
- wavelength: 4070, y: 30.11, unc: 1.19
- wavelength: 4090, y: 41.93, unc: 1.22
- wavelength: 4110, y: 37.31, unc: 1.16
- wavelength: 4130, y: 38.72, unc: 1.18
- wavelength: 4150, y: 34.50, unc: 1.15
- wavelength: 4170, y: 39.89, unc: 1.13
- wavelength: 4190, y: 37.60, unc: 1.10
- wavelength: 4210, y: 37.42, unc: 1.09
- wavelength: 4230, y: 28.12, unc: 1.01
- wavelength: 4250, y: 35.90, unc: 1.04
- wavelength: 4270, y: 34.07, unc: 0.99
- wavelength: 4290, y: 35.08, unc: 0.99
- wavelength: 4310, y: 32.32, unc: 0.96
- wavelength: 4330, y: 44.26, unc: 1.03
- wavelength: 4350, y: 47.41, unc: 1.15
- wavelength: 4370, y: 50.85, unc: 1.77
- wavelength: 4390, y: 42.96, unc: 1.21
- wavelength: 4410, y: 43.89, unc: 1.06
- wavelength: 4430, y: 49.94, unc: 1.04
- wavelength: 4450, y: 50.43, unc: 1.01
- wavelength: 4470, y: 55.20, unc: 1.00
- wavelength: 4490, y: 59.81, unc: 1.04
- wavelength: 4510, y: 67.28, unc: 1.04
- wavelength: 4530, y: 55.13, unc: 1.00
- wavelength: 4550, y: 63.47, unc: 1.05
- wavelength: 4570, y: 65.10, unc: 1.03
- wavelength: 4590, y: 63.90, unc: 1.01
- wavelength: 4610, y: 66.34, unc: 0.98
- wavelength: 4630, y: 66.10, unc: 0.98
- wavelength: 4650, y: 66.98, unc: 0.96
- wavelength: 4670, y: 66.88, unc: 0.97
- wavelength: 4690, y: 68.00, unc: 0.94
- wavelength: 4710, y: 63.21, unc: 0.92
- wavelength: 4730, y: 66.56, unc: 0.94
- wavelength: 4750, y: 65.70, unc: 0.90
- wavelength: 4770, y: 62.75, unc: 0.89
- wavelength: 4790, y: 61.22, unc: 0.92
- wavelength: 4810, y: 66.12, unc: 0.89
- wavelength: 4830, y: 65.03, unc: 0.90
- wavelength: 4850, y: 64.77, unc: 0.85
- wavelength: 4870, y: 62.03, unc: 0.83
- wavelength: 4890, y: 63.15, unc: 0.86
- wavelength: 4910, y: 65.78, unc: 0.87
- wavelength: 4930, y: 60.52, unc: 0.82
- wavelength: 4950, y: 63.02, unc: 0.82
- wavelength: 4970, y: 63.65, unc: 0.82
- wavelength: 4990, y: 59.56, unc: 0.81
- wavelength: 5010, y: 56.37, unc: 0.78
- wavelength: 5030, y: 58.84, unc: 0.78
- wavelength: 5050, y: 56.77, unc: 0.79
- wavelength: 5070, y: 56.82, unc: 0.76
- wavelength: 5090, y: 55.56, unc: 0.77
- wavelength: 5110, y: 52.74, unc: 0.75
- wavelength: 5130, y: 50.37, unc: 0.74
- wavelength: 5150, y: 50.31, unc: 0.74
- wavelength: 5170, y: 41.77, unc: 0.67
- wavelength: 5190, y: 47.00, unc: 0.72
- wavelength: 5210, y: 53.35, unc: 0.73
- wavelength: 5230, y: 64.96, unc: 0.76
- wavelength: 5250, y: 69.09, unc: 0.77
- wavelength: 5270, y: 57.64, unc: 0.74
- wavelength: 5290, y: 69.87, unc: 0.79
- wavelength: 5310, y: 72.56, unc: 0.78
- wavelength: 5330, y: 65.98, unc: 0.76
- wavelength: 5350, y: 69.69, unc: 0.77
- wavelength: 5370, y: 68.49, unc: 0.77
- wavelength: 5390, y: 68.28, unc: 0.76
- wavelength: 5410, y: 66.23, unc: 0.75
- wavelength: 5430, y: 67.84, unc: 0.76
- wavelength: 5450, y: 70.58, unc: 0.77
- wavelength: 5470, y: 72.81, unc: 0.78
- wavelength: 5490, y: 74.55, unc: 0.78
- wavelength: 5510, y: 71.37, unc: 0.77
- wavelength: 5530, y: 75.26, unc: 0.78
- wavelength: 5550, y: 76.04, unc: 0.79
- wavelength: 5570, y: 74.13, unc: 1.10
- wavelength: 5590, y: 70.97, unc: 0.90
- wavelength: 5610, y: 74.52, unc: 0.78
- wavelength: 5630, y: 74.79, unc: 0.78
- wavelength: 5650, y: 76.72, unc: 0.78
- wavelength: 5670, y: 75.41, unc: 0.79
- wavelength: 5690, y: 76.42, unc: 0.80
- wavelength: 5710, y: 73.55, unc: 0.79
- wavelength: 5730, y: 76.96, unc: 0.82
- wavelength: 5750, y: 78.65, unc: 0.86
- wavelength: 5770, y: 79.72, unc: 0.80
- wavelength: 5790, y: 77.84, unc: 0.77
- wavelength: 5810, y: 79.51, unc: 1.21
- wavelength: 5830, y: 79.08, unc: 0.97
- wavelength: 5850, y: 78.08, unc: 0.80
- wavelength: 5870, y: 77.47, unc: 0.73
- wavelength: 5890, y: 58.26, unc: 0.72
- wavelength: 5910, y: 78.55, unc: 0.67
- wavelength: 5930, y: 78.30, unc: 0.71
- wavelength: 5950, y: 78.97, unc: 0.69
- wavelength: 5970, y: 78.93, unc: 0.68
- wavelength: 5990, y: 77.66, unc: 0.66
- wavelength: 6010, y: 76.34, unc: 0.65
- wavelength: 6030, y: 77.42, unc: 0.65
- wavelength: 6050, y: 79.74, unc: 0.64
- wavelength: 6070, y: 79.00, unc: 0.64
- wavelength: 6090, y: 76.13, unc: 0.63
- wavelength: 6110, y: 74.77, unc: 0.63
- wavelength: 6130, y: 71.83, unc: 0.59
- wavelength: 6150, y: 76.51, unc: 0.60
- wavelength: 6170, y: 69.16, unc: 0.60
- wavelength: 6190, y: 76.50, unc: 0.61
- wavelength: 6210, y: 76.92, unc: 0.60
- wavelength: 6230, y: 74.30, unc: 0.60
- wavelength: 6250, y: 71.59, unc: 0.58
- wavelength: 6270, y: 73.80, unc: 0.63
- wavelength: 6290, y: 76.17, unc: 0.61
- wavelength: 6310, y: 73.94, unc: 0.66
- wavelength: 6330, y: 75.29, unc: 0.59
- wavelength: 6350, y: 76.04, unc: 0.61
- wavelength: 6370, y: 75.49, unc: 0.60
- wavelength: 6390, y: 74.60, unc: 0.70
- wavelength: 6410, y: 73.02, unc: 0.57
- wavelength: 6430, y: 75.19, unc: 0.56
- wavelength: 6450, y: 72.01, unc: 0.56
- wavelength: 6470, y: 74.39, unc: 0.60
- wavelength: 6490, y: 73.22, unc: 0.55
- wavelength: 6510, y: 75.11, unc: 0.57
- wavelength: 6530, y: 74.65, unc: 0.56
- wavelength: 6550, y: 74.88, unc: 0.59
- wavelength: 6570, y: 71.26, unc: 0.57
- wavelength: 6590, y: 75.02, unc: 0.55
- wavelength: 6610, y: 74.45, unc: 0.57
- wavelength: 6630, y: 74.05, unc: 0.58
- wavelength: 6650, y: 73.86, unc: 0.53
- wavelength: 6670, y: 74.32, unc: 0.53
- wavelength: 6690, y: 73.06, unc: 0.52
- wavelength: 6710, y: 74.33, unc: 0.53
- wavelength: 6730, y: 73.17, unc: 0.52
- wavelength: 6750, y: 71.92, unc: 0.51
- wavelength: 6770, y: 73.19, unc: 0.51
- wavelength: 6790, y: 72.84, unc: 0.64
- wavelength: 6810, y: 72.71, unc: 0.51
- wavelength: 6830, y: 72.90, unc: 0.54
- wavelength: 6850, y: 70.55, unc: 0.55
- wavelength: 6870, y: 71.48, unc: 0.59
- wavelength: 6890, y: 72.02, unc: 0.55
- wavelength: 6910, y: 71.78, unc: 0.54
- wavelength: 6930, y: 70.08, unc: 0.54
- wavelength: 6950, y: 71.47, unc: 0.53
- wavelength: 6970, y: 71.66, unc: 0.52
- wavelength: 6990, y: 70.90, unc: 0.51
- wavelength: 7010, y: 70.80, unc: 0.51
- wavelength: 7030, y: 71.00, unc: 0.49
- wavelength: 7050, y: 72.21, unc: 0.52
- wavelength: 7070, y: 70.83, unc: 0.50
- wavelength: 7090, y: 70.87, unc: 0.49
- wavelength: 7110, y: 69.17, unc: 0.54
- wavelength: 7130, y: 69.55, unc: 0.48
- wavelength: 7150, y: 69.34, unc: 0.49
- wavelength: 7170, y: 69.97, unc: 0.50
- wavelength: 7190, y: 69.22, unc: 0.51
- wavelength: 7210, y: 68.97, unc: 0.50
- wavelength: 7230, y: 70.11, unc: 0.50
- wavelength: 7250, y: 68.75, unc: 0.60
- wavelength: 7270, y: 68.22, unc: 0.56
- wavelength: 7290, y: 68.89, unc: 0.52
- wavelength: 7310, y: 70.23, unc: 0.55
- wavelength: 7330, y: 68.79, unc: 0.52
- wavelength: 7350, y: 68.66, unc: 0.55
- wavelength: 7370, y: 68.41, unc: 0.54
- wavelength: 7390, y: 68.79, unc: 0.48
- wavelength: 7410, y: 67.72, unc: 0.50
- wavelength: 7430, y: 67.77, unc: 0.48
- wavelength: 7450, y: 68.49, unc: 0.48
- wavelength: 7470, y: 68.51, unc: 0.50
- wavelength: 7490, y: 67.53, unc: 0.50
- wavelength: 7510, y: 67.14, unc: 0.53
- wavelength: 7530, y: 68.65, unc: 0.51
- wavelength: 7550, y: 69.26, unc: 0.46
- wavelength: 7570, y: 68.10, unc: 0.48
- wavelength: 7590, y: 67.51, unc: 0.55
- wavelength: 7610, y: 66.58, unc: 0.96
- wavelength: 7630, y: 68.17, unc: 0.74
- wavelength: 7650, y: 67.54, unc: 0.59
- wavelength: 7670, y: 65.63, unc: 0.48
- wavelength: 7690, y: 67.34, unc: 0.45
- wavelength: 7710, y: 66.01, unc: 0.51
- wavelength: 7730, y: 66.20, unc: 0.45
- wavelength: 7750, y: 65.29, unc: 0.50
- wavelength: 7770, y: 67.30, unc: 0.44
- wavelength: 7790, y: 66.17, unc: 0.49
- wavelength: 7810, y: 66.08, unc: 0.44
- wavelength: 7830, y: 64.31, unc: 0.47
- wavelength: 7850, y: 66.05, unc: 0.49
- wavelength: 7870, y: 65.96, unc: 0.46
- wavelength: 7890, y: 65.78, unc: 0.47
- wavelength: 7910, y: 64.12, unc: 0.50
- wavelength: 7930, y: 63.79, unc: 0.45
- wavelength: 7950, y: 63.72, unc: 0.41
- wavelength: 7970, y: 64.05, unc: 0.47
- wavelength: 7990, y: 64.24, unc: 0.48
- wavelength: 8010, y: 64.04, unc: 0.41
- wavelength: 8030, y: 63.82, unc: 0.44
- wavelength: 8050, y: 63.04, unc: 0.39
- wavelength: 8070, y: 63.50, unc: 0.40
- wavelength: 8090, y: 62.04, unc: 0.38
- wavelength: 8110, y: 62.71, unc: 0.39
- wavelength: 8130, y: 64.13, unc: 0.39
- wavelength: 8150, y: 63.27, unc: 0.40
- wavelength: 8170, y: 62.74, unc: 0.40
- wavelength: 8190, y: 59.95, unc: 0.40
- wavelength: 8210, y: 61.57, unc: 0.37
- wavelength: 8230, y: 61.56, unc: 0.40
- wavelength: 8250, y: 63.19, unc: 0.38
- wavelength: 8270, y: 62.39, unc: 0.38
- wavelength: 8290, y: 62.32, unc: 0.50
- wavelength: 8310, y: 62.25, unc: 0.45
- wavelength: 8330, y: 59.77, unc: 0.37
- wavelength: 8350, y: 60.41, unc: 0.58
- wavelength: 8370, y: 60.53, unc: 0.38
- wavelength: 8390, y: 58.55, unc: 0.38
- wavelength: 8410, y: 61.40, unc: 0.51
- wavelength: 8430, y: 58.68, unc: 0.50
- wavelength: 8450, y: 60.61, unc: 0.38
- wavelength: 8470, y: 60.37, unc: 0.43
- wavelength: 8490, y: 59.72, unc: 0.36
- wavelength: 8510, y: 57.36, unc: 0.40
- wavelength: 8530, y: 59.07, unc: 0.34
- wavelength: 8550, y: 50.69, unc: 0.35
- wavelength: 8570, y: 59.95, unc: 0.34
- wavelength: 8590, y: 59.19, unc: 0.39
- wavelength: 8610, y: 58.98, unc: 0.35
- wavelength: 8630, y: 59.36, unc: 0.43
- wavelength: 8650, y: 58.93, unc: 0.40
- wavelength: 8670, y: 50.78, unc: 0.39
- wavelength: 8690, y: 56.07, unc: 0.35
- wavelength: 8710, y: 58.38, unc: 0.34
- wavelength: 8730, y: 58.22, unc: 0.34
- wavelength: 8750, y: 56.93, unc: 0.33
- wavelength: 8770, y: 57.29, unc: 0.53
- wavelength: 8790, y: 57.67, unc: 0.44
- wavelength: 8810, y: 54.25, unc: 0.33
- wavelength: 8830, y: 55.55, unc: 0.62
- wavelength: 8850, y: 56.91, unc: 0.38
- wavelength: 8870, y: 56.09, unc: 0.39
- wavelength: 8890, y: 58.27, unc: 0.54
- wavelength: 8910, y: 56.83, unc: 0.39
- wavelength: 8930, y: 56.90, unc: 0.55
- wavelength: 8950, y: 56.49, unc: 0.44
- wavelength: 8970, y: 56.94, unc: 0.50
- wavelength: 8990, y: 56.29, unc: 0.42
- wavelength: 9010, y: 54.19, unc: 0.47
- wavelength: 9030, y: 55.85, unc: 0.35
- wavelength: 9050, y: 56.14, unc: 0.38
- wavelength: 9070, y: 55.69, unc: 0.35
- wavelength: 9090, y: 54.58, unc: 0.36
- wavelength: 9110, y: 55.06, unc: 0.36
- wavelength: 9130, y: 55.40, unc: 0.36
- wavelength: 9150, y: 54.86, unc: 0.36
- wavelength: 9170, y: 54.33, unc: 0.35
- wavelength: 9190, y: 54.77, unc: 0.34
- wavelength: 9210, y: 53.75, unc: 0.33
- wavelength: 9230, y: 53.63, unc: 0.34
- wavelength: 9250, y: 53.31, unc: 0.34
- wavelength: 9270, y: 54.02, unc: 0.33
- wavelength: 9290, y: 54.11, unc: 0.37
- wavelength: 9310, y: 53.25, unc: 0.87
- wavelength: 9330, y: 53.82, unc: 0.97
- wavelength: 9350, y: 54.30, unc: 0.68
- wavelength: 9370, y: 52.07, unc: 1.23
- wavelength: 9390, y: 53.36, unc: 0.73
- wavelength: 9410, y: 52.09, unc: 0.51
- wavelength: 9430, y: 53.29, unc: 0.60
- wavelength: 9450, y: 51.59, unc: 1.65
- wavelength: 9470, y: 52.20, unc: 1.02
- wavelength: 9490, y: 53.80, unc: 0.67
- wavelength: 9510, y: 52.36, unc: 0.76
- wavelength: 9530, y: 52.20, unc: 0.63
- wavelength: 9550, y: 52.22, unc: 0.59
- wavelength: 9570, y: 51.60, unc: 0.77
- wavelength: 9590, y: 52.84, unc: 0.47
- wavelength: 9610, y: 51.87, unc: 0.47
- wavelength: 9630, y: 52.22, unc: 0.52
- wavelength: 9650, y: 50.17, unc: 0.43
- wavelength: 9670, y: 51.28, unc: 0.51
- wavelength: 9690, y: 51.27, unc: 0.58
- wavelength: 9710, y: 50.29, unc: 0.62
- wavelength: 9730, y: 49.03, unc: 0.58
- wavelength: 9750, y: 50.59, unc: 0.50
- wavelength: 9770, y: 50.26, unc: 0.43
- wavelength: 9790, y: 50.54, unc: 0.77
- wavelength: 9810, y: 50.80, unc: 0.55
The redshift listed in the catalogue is 0.00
